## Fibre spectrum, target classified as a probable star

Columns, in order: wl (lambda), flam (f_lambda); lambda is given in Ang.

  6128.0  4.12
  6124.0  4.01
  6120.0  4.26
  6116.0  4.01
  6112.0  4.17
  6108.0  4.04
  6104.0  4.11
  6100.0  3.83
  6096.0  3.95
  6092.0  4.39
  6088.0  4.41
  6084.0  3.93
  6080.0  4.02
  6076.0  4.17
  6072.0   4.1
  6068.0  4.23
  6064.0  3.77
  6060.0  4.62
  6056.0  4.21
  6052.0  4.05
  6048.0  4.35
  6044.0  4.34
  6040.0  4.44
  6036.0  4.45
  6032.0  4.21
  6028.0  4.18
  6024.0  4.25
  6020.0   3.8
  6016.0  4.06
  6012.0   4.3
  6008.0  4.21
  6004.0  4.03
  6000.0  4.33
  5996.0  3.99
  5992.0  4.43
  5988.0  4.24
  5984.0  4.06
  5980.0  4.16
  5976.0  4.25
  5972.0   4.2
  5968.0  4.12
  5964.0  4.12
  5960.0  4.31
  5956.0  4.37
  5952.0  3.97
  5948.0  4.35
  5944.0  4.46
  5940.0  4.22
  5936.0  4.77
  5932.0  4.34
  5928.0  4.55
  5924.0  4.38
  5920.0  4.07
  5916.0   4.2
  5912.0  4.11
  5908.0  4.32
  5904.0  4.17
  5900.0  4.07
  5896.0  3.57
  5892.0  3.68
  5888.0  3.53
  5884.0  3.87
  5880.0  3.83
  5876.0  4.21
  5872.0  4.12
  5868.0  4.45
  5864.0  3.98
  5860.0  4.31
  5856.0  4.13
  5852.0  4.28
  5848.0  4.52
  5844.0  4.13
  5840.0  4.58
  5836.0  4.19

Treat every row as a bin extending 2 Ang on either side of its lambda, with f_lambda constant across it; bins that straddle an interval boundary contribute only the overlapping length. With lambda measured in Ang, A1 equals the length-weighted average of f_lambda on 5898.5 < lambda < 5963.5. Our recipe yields 4.29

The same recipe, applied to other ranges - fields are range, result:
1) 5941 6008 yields 4.21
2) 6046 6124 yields 4.13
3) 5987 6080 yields 4.2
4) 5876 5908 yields 3.87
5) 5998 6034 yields 4.15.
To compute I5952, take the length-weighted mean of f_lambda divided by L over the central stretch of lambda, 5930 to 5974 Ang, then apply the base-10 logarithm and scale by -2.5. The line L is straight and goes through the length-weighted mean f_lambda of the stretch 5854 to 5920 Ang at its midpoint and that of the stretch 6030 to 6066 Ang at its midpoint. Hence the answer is -0.04 mag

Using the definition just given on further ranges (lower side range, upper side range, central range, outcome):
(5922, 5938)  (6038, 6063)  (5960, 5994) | 0.06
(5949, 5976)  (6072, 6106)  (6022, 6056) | -0.04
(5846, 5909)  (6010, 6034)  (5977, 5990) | -0.01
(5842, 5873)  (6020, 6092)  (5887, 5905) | 0.12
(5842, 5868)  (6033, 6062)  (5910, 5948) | -0.02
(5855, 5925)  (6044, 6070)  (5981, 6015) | -0.01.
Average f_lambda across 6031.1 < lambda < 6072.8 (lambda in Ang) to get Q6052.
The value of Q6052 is 4.26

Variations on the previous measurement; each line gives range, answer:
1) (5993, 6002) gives 4.19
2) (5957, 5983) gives 4.19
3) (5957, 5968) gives 4.21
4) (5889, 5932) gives 4.11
